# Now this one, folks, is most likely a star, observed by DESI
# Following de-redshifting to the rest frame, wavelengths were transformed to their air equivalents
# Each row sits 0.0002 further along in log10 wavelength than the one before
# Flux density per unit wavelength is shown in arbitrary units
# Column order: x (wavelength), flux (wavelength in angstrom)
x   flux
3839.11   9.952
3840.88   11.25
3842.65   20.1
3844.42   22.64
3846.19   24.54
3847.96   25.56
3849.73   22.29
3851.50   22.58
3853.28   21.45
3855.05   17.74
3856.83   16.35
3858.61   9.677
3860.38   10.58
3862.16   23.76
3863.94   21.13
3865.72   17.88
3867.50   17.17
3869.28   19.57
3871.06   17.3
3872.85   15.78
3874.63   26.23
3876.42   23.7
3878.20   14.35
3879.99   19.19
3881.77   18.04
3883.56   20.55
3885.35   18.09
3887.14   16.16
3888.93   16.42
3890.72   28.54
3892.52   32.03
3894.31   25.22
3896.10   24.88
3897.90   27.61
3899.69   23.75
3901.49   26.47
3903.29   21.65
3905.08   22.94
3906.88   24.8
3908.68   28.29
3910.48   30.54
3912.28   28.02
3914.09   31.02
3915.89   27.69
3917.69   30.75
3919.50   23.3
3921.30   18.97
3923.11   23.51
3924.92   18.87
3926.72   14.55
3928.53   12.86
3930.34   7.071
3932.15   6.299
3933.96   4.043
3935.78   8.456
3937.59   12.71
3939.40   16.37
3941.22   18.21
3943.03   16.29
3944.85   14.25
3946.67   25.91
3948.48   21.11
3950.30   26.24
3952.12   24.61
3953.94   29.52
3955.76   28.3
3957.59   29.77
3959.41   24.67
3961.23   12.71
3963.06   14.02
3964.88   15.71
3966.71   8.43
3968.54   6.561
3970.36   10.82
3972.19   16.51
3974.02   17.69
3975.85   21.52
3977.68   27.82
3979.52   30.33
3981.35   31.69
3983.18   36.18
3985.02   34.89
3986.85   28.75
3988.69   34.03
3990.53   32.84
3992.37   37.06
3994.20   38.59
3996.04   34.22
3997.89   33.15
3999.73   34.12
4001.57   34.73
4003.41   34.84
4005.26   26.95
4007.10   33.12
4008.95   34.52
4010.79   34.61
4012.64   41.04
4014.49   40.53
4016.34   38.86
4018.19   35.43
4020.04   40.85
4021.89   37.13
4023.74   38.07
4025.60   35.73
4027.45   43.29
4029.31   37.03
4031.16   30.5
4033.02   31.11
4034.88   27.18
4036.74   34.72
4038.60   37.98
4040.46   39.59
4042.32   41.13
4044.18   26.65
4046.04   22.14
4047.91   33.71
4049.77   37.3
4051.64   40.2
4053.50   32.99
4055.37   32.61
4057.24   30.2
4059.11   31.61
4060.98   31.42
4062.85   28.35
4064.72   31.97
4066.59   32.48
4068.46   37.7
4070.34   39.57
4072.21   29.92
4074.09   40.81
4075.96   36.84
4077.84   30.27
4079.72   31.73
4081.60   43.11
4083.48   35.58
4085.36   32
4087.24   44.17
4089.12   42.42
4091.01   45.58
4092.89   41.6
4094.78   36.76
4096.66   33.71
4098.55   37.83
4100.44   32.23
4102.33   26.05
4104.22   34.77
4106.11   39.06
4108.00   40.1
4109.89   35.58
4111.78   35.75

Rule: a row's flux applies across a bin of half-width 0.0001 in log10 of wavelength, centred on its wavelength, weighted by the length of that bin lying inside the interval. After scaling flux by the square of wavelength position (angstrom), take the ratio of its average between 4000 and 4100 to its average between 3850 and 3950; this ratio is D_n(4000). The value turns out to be 1.91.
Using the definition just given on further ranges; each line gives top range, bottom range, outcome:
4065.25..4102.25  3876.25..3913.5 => 1.72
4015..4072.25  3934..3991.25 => 1.67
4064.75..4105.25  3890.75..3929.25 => 1.60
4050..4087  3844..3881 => 1.96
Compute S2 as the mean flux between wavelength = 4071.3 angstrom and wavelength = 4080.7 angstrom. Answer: 34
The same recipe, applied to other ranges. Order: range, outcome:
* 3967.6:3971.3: 8.75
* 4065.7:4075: 36.1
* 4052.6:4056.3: 32.8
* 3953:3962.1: 25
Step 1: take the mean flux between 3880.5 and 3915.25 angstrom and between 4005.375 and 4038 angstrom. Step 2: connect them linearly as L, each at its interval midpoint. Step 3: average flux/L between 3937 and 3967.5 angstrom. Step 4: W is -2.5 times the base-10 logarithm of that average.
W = 0.42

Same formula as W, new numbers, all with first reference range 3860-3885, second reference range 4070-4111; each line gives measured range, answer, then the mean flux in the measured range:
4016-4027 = -0.21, 37.9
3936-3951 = 0.33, 18.3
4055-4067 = 0.11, 31.1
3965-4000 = 0.06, 26.7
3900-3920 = -0.21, 26.8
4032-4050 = -0.01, 33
